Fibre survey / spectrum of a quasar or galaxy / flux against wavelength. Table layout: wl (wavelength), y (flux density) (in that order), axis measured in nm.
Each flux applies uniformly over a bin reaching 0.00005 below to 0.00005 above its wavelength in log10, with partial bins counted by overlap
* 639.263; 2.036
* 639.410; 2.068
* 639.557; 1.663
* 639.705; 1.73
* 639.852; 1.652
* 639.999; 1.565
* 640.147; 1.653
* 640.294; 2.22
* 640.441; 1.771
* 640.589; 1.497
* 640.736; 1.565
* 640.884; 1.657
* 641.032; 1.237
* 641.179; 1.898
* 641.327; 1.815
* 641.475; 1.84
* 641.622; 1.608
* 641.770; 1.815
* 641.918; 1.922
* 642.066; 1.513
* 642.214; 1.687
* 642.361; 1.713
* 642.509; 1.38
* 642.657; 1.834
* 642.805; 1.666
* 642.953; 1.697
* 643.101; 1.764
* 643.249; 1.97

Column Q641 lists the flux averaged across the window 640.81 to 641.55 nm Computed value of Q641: 1.69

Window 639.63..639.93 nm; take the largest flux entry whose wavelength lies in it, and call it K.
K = 1.73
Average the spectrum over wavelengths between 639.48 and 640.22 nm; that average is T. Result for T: 1.65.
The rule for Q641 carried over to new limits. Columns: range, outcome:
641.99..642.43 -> 1.64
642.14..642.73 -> 1.66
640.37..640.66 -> 1.63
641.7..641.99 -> 1.87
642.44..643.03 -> 1.65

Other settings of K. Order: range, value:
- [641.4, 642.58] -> 1.922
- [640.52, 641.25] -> 1.898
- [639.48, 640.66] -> 2.22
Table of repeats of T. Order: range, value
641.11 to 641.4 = 1.85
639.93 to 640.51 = 1.81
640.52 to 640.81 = 1.53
